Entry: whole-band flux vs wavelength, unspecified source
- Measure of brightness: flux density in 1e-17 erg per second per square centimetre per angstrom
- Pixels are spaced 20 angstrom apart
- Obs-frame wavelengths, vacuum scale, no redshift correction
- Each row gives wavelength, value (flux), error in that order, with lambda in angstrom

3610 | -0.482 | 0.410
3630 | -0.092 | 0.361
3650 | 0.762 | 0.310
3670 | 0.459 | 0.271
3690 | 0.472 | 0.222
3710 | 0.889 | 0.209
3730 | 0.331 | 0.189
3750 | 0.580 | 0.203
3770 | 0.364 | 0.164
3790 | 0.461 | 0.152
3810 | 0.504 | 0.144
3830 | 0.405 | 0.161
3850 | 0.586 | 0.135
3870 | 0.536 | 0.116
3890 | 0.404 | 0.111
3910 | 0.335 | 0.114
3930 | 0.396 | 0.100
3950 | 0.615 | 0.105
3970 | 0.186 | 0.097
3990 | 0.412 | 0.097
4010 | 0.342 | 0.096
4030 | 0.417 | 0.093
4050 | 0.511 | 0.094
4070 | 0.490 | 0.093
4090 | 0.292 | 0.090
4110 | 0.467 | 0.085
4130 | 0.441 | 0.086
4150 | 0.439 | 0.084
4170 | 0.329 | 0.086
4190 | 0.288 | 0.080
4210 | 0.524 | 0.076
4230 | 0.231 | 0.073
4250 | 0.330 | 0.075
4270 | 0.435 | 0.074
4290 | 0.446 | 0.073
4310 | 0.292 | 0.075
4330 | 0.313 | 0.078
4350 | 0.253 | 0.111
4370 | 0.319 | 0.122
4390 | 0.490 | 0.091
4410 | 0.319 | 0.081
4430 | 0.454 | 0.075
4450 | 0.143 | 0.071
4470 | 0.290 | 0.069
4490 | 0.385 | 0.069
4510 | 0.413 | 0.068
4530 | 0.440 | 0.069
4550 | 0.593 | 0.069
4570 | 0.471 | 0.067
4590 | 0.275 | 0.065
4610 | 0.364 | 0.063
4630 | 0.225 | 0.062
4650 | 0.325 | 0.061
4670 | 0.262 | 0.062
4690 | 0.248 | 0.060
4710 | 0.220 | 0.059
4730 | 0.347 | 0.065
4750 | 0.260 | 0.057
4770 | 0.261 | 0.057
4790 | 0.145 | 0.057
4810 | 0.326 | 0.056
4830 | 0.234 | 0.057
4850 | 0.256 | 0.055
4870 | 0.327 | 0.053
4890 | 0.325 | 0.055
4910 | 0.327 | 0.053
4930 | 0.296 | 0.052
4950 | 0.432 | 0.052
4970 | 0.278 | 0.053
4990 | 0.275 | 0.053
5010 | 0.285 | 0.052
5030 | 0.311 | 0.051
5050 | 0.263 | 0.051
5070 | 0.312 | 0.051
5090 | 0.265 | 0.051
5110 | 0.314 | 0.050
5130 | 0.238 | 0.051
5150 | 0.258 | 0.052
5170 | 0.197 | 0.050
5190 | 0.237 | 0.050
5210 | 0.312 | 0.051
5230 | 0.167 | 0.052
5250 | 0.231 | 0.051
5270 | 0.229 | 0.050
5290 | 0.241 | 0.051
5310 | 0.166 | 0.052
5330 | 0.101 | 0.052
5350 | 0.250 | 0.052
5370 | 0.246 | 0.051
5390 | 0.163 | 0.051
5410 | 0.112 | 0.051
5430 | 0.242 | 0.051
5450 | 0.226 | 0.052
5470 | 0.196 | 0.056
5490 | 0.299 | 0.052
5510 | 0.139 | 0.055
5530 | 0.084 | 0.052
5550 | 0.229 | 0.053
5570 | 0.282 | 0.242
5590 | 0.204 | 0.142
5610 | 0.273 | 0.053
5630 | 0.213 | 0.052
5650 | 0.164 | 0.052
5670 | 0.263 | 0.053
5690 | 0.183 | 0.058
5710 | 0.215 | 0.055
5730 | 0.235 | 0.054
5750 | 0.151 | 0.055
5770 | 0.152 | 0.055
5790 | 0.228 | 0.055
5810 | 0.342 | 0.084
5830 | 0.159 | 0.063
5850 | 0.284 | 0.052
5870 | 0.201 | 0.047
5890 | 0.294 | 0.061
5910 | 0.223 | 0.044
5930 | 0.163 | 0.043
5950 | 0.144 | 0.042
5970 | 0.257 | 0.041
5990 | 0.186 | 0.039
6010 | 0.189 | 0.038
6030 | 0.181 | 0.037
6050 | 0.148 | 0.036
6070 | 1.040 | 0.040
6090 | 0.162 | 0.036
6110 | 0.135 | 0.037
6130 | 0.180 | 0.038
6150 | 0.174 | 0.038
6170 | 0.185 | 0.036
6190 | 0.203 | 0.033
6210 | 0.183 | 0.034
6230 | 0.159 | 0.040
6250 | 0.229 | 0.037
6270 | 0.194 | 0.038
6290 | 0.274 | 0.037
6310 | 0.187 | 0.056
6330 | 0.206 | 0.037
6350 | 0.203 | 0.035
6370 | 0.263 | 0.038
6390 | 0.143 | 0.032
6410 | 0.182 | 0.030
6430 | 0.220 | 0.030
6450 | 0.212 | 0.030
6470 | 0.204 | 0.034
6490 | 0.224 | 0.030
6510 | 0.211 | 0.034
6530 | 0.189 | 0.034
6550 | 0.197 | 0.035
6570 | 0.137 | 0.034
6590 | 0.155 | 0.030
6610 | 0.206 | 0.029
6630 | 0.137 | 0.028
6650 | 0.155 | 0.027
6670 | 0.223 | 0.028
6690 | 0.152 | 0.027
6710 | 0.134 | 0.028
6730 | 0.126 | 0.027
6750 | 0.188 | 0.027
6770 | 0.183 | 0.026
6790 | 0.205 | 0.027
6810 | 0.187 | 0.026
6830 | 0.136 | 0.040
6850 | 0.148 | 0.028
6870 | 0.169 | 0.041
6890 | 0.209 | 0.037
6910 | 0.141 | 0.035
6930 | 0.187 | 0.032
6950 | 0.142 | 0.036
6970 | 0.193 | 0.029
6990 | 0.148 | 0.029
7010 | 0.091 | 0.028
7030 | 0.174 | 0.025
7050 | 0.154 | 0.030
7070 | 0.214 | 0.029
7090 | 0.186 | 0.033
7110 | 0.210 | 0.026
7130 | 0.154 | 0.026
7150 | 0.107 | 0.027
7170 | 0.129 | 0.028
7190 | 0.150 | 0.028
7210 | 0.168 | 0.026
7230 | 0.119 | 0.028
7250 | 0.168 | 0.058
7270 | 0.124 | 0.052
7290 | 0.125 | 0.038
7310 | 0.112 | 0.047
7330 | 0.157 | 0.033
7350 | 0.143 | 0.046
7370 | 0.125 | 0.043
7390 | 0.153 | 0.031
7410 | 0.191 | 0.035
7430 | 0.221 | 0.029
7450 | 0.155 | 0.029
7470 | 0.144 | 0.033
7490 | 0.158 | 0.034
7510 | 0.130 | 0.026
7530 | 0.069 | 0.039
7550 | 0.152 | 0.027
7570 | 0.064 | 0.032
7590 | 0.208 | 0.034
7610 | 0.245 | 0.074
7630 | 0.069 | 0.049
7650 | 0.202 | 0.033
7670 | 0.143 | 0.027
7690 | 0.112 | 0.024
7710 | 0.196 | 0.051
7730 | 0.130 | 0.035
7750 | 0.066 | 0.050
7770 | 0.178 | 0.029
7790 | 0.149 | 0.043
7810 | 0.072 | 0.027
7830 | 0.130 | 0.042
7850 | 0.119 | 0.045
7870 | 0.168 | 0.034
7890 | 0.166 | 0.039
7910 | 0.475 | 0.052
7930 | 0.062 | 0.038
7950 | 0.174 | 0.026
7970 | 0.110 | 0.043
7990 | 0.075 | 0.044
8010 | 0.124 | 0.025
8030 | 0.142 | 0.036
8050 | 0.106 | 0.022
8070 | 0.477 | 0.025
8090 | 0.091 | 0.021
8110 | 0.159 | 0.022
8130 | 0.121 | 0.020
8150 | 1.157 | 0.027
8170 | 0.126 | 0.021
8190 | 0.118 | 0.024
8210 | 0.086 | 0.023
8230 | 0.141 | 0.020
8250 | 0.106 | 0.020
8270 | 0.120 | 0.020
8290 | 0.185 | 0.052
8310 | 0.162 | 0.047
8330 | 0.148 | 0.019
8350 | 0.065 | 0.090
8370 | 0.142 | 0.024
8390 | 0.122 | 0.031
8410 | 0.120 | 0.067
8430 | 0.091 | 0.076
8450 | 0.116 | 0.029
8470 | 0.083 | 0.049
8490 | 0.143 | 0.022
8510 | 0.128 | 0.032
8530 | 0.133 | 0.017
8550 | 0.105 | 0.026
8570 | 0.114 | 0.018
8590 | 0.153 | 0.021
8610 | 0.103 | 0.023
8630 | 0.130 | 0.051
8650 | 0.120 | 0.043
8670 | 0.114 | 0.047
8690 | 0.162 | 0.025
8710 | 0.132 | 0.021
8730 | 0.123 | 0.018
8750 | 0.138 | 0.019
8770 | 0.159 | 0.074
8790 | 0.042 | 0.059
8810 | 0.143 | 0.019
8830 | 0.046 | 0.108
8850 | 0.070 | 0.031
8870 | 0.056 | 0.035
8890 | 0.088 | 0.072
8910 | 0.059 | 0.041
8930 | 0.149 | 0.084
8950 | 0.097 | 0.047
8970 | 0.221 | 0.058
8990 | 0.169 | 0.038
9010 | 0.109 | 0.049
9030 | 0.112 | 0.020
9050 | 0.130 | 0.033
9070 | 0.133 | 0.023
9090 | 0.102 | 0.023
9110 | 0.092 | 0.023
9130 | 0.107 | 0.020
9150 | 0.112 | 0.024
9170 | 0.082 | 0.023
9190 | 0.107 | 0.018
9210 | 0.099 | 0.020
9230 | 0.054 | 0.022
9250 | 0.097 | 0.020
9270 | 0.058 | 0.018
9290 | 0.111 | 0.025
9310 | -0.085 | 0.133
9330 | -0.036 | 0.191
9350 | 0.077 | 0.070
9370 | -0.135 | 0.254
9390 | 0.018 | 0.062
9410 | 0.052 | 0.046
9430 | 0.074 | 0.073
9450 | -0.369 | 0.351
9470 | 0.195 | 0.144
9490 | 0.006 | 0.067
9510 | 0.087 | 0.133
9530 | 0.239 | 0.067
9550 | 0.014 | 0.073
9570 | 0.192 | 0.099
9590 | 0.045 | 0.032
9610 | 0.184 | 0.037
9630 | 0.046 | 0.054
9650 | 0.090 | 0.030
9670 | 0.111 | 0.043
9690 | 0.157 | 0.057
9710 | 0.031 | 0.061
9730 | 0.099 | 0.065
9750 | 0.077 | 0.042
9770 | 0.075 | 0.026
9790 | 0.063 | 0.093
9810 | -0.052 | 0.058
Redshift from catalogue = 0.626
